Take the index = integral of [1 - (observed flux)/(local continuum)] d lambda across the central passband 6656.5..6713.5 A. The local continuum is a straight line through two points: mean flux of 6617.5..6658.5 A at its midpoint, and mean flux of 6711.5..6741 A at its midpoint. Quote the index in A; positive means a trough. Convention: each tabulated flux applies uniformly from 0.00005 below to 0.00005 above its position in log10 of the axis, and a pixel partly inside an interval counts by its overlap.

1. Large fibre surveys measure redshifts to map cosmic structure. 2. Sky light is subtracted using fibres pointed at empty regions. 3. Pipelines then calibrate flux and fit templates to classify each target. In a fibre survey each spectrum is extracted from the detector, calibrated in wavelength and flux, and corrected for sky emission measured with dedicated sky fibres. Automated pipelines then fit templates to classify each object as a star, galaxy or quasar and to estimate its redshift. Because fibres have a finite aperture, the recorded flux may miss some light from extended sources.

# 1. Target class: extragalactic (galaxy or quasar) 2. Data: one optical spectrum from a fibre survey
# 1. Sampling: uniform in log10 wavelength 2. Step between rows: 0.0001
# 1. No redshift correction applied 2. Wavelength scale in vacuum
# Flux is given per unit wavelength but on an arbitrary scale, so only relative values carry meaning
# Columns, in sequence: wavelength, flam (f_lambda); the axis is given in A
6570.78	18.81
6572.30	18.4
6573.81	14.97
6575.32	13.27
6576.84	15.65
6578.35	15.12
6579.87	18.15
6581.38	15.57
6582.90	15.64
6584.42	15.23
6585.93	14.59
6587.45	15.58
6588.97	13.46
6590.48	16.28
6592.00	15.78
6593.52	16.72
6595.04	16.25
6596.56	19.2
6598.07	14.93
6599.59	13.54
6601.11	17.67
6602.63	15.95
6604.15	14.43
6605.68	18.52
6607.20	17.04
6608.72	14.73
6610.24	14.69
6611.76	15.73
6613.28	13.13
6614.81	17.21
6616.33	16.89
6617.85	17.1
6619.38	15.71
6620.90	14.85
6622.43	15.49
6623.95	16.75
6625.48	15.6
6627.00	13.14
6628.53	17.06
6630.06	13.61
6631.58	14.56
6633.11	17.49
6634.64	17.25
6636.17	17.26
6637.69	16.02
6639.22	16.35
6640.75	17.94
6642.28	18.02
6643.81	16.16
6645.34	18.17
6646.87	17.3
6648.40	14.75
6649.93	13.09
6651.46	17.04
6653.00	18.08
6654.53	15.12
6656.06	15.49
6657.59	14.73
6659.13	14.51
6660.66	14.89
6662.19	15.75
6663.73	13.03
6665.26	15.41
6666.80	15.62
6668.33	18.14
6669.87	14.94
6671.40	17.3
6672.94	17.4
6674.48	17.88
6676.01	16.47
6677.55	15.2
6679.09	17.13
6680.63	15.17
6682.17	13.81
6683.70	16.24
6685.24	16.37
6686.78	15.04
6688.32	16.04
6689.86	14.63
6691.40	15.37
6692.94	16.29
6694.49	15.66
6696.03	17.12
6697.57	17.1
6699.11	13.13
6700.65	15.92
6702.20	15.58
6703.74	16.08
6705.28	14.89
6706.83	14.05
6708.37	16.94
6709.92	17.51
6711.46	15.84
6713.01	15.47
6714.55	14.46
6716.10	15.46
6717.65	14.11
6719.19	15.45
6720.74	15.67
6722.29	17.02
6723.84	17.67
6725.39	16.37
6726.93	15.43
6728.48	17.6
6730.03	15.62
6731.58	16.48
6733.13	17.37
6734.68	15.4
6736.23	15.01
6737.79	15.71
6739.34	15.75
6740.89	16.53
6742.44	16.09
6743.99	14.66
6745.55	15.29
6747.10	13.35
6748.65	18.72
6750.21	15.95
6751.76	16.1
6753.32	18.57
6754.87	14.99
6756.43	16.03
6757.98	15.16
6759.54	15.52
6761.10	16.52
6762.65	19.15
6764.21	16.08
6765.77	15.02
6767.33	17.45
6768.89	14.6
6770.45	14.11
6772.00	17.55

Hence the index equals 0.8 A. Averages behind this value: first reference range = 16.1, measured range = 15.7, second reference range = 15.9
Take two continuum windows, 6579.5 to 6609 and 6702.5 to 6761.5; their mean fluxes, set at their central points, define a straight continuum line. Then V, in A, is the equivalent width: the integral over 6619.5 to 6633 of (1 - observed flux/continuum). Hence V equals 0.57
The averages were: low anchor 16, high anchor 15.9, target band 15.3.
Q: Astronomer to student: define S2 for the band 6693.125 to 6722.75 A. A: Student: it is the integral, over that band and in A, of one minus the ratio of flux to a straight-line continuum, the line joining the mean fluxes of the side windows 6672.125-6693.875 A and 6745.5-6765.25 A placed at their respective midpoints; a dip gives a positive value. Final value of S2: 0.7 A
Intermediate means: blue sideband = 15.9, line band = 15.7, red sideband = 16.3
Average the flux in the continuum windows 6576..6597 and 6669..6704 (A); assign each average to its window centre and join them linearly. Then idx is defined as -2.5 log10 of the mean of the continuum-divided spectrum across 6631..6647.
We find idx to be -0.07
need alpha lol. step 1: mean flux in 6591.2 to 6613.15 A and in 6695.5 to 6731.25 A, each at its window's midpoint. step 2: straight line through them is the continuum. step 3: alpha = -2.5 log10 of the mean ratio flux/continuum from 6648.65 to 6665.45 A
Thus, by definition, 0.053 mag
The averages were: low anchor 16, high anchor 15.8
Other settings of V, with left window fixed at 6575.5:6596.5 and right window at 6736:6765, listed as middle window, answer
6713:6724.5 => 0.3 A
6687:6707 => 0.5 A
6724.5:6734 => -0.3 A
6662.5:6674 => -0.1 A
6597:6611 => 0.0 A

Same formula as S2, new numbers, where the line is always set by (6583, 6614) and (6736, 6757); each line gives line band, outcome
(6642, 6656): -0.5 A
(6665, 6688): -0.5 A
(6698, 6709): 0.4 A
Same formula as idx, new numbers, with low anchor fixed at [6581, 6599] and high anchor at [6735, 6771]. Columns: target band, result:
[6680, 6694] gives 0.03 mag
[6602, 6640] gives -0.01 mag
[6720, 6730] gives -0.04 mag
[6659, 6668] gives 0.05 mag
